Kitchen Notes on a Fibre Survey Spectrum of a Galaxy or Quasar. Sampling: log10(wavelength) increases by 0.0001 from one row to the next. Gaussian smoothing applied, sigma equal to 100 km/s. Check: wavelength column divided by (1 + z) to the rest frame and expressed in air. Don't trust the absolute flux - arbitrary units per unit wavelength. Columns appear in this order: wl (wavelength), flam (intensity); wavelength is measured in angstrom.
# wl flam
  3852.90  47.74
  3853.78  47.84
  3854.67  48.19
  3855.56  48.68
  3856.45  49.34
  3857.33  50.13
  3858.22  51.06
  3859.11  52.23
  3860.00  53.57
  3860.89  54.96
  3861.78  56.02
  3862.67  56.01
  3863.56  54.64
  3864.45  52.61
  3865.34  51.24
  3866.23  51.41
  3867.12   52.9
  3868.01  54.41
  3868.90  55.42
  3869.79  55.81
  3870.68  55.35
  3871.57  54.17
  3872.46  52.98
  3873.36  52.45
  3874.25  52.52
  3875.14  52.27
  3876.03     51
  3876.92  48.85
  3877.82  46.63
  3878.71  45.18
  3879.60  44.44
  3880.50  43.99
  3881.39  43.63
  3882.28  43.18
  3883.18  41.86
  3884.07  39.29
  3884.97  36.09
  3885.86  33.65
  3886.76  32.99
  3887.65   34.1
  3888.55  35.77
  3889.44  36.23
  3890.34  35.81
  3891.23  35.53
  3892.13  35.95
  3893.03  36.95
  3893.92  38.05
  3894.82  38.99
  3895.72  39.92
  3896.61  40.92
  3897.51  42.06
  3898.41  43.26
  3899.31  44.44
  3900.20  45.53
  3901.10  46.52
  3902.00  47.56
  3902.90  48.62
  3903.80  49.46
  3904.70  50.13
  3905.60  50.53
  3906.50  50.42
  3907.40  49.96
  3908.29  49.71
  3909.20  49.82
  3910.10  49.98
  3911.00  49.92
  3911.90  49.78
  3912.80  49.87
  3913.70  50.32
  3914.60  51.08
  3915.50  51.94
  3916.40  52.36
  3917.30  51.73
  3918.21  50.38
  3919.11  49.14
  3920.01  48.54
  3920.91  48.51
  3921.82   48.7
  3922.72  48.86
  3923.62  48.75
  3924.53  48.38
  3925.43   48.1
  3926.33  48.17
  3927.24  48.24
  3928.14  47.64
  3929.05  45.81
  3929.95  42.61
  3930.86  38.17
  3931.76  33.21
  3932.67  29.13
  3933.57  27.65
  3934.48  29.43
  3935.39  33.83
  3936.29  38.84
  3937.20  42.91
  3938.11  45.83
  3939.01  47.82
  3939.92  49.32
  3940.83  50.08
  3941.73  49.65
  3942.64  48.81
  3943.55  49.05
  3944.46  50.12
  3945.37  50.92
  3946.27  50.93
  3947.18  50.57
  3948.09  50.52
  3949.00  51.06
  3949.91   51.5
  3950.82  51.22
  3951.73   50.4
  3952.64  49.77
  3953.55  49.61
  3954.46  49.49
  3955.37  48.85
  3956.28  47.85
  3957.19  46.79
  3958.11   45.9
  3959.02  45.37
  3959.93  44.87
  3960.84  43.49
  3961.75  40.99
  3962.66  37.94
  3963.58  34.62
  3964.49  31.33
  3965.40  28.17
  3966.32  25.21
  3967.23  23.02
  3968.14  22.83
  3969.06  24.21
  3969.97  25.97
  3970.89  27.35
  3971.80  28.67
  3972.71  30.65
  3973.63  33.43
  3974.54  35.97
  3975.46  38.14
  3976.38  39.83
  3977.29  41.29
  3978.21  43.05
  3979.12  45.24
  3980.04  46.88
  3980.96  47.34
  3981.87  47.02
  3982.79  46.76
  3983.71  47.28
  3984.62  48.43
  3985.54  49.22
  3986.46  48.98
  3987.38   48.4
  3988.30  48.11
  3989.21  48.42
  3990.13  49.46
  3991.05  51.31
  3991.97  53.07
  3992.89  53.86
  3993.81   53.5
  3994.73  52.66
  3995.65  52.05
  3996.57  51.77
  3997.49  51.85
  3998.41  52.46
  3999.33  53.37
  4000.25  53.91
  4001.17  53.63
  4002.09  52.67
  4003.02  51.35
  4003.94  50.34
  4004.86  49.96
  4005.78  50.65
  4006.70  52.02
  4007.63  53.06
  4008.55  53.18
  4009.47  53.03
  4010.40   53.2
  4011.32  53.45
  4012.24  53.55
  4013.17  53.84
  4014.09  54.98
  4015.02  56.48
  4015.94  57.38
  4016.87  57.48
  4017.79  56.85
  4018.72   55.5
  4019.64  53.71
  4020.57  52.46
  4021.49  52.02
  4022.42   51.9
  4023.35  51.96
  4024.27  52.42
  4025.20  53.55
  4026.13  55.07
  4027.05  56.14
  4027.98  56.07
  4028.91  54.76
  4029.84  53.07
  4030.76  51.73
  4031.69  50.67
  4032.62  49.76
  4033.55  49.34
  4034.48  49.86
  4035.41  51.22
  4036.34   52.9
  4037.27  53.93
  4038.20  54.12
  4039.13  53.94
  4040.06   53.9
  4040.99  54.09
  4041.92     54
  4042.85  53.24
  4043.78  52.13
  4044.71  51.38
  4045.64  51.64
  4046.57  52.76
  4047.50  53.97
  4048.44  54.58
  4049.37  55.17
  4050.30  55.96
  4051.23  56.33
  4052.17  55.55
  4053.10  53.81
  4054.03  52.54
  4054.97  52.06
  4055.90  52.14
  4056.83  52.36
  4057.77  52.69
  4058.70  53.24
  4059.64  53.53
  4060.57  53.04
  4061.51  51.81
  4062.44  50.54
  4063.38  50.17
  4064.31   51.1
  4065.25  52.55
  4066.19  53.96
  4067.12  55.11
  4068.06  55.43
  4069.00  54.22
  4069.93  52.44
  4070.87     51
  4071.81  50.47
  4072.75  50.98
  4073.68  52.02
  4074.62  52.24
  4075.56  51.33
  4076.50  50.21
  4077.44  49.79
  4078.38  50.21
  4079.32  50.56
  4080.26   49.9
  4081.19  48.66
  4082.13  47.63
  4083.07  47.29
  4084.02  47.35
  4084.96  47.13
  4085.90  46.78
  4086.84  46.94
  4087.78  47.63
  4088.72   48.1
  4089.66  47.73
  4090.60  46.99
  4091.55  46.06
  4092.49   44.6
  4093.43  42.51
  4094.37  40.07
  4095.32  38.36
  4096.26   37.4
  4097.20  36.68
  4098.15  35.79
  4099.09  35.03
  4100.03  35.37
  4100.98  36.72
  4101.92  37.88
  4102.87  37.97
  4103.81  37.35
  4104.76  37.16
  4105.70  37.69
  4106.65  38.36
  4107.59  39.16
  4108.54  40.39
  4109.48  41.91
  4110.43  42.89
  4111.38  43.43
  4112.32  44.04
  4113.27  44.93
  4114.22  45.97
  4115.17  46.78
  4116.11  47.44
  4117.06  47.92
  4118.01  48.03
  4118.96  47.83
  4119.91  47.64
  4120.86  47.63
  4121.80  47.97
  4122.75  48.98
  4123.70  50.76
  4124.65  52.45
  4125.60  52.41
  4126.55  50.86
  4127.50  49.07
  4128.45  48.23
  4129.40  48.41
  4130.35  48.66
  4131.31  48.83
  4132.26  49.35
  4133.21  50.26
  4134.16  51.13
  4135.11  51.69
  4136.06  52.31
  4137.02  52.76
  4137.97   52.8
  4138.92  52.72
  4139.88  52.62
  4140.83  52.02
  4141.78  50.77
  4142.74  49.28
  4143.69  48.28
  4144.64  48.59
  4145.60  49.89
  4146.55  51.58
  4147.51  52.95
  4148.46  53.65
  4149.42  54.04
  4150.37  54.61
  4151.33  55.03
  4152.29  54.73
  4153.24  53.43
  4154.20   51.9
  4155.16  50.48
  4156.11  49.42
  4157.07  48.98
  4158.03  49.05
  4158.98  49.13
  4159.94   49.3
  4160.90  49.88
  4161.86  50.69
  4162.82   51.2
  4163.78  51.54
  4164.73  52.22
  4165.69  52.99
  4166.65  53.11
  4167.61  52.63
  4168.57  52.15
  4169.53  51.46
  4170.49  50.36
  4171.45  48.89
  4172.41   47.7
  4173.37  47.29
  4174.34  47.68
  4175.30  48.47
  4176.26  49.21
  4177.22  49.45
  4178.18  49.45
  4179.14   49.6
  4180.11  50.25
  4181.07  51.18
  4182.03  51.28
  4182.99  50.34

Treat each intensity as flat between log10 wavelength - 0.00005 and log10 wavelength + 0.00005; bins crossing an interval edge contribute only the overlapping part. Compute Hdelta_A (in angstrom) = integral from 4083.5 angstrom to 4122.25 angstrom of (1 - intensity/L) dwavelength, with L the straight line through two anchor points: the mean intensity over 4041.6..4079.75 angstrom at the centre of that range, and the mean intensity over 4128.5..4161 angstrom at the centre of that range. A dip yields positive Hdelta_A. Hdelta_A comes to 6.7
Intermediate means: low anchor 52.6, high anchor 51.1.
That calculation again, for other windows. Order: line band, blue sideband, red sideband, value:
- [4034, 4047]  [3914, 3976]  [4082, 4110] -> -3.3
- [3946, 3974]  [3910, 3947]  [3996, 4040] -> 4.9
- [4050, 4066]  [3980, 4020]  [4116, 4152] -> -0.5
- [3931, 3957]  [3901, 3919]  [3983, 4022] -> 2.7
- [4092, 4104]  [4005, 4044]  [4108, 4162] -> 3.0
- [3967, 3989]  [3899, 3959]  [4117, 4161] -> 4.0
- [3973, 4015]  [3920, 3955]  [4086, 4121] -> -4.4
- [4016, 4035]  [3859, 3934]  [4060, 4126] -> -2.8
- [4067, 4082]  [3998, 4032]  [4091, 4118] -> -2.1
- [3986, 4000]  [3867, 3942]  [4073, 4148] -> -1.7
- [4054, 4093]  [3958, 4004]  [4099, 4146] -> -4.4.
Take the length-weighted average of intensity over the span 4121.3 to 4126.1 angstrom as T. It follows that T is 50.6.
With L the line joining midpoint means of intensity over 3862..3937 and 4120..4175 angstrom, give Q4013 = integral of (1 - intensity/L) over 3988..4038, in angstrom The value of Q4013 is -5.0 angstrom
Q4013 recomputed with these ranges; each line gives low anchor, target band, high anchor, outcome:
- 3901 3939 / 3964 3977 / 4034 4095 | 4.9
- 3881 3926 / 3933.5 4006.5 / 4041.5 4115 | 2.1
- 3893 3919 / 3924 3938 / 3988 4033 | 2.4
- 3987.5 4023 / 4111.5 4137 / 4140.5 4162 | 1.3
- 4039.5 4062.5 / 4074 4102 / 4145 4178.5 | 4.1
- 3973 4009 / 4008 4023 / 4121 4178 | -1.6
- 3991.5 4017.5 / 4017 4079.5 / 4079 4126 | -4.8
